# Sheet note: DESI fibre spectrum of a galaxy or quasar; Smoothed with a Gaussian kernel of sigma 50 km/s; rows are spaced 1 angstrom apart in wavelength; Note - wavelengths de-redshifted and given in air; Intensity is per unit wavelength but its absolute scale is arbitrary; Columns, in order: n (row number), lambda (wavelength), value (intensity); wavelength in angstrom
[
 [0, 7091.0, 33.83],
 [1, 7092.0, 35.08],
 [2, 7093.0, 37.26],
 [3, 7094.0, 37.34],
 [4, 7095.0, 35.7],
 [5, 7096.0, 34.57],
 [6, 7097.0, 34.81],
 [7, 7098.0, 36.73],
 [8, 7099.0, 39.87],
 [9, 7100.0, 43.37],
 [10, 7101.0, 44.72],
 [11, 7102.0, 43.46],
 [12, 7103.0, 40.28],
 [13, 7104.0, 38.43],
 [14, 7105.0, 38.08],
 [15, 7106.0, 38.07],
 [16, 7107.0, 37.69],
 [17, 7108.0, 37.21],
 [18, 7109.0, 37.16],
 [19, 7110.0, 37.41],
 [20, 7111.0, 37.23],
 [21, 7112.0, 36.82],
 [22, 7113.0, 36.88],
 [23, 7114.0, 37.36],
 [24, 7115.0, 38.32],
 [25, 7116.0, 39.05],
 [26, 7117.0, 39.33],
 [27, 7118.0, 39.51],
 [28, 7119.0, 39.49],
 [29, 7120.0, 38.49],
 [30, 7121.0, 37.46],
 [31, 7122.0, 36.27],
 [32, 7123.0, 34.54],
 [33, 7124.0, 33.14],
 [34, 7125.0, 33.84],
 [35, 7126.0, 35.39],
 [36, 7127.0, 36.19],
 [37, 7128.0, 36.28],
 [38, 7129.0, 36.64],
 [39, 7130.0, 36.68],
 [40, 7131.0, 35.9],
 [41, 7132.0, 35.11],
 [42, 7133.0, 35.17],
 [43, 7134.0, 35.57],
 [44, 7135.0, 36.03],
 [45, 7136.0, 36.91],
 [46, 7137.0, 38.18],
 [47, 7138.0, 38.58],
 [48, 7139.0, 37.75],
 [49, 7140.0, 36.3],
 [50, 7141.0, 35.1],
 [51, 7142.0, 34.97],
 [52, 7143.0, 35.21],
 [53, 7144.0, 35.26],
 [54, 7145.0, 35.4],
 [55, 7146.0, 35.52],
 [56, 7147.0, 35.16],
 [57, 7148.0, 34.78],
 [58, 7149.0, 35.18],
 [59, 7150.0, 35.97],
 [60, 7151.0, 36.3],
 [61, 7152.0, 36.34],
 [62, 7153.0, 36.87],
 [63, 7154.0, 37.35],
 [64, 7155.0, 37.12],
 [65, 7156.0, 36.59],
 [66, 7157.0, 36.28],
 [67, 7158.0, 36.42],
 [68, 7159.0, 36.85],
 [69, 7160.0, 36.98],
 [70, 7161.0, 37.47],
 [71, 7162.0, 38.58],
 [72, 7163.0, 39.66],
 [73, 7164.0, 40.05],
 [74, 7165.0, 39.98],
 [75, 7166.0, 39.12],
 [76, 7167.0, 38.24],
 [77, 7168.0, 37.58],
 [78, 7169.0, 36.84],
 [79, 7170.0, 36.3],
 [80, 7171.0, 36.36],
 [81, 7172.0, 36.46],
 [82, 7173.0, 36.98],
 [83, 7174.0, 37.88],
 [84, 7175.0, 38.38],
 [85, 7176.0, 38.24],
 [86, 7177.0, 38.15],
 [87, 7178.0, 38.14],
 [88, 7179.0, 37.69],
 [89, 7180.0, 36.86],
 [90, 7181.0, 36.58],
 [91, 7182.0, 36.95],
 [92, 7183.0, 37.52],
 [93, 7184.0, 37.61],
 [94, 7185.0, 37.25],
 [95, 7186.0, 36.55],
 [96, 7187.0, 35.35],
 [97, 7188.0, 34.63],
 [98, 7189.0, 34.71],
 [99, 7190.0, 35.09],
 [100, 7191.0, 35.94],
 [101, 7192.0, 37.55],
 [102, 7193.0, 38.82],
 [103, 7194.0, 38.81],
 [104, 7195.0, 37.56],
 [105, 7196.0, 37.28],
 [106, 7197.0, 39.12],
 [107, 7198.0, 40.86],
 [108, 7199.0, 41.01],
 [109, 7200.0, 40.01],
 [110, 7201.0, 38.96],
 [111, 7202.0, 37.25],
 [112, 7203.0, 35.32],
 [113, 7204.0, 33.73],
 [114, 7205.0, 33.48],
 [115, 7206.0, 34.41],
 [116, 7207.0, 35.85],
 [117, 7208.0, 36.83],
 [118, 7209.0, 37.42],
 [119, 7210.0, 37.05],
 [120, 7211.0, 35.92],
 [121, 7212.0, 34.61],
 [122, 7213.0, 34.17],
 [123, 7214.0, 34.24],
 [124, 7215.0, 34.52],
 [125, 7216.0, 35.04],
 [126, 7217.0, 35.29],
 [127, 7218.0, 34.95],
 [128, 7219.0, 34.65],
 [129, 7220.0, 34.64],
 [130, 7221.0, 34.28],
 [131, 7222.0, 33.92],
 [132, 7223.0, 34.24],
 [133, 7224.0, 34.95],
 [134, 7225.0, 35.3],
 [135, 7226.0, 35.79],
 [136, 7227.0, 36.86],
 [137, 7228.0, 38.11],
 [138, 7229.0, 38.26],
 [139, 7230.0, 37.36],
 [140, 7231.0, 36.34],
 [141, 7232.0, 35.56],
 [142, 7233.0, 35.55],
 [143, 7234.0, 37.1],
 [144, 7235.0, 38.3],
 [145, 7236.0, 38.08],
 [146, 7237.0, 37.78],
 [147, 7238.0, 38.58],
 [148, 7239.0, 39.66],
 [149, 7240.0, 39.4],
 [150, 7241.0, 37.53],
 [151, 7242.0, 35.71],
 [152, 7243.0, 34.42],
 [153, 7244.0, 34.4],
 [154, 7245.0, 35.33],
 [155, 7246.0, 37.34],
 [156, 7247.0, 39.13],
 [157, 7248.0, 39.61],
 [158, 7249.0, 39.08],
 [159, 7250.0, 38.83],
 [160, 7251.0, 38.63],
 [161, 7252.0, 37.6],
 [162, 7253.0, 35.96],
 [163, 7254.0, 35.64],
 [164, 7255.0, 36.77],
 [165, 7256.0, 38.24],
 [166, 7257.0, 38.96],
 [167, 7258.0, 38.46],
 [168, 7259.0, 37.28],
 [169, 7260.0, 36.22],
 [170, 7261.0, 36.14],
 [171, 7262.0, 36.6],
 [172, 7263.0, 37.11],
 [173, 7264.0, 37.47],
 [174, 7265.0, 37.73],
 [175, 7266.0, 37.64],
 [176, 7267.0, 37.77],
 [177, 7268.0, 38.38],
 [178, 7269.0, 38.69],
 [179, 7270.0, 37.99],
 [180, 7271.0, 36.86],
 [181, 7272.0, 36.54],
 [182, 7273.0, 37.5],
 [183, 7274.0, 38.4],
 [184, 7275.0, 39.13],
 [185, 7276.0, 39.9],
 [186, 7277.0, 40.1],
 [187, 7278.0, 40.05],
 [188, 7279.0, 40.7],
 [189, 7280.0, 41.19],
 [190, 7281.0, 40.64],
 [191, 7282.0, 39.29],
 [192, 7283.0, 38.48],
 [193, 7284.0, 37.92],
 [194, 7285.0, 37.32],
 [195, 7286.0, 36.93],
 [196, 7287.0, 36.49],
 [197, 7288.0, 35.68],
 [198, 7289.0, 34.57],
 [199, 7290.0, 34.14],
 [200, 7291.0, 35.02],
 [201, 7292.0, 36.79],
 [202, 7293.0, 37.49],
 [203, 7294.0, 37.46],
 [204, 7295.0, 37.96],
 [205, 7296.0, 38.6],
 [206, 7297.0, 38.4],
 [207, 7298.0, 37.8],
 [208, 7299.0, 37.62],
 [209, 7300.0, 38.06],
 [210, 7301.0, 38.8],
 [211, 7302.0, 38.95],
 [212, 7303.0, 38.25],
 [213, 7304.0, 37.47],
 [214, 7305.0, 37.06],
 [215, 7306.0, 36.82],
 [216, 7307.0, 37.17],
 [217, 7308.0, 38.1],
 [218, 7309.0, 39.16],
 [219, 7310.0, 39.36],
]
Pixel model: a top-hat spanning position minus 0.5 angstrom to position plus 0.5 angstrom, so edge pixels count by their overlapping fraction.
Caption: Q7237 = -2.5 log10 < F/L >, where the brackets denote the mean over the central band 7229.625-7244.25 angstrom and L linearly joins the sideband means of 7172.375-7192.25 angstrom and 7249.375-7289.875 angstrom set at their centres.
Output 0.01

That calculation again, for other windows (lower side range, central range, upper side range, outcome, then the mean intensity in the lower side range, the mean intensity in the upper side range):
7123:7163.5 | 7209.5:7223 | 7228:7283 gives 0.073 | 36.2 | 37.8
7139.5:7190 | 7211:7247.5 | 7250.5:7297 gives 0.036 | 36.8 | 37.7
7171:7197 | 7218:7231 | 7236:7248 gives 0.047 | 37.1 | 37.3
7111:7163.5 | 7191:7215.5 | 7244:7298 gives 0.009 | 36.6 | 37.7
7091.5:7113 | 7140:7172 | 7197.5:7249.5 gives 0.019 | 38.1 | 36.5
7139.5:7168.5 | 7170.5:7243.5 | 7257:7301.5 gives 0.017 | 36.8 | 37.8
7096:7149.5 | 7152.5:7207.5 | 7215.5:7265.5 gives -0.010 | 37.1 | 36.8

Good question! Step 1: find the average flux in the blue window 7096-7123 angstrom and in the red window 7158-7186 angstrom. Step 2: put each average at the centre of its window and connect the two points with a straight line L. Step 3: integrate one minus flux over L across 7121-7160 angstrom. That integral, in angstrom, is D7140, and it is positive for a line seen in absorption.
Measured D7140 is 2.1 angstrom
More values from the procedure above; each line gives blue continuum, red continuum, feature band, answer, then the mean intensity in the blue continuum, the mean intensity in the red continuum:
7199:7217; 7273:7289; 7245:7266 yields 0.1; 35.9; 38.6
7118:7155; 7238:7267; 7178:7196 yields -0.1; 36.2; 37.4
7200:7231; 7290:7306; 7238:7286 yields -1.6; 35.7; 37.6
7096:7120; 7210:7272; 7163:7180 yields -0.1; 38.7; 36.7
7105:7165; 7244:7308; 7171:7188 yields 0.0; 36.8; 37.8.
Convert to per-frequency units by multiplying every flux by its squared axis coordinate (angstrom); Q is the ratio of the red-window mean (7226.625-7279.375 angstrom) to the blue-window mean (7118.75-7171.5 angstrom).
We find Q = 1.1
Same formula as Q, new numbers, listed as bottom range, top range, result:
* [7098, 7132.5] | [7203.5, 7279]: 1.01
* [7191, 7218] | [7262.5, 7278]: 1.06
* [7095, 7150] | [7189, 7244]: 1.01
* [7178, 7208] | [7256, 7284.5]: 1.06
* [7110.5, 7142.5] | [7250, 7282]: 1.08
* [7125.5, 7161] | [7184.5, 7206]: 1.04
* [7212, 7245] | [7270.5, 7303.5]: 1.07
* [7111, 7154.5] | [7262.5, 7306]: 1.08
